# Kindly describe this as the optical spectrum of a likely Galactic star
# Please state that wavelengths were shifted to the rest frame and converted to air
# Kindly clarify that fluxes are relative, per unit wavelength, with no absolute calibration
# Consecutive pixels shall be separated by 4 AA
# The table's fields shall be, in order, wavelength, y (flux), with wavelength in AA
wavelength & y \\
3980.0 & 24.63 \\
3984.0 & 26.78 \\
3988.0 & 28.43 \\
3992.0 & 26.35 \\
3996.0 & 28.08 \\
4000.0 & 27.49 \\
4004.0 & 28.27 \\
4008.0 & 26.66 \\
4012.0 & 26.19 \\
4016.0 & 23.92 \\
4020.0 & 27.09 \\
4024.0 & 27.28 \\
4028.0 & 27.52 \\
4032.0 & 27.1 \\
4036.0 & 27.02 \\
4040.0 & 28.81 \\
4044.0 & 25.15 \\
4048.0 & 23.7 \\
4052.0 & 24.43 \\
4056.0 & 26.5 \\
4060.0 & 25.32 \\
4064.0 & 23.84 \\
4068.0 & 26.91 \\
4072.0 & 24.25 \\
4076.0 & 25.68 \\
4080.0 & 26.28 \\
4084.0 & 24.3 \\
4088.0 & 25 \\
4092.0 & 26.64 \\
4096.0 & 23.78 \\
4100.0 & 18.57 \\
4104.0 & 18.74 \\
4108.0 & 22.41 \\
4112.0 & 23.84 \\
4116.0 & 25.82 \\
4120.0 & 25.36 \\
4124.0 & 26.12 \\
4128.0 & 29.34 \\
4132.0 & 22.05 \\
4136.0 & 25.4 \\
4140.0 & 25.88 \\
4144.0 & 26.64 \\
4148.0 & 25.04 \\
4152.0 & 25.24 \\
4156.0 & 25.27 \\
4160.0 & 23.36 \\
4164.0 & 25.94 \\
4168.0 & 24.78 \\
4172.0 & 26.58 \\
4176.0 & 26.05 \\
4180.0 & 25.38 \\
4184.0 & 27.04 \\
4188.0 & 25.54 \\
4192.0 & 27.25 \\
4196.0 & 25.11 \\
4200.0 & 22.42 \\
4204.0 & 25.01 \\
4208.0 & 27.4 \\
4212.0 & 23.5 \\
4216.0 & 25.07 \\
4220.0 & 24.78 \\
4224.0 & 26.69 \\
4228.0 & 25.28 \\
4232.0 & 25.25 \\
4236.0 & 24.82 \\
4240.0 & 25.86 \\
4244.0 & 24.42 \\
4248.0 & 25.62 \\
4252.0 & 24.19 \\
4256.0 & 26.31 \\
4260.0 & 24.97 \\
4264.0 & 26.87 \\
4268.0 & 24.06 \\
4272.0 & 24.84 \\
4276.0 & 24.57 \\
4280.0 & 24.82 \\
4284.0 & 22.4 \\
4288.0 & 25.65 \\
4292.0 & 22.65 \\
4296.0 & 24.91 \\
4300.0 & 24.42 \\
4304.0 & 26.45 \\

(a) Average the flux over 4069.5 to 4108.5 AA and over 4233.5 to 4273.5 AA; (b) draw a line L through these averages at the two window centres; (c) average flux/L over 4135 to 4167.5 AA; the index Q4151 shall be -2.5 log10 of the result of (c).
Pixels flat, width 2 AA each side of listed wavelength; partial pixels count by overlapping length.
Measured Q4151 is -0.047 mag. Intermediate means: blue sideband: 23.7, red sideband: 25.2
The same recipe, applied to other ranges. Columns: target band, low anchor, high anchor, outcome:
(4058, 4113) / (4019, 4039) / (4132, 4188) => 0.11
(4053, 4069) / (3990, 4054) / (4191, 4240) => 0.03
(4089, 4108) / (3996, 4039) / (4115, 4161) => 0.17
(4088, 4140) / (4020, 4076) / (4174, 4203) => 0.07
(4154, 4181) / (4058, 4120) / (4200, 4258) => -0.03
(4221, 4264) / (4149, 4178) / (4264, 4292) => -0.03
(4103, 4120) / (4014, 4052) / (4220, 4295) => 0.11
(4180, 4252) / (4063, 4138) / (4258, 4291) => -0.03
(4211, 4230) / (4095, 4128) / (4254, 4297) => -0.04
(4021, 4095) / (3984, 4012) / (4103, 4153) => 0.02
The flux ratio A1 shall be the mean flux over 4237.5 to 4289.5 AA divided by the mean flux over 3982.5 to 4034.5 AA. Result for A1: 0.92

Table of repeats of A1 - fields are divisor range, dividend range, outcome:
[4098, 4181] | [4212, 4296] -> 1.01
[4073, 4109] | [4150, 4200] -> 1.08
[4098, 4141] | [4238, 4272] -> 1.06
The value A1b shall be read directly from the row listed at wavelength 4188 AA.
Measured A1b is 25.54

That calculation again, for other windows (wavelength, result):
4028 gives 27.52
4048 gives 23.7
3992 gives 26.35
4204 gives 25.01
